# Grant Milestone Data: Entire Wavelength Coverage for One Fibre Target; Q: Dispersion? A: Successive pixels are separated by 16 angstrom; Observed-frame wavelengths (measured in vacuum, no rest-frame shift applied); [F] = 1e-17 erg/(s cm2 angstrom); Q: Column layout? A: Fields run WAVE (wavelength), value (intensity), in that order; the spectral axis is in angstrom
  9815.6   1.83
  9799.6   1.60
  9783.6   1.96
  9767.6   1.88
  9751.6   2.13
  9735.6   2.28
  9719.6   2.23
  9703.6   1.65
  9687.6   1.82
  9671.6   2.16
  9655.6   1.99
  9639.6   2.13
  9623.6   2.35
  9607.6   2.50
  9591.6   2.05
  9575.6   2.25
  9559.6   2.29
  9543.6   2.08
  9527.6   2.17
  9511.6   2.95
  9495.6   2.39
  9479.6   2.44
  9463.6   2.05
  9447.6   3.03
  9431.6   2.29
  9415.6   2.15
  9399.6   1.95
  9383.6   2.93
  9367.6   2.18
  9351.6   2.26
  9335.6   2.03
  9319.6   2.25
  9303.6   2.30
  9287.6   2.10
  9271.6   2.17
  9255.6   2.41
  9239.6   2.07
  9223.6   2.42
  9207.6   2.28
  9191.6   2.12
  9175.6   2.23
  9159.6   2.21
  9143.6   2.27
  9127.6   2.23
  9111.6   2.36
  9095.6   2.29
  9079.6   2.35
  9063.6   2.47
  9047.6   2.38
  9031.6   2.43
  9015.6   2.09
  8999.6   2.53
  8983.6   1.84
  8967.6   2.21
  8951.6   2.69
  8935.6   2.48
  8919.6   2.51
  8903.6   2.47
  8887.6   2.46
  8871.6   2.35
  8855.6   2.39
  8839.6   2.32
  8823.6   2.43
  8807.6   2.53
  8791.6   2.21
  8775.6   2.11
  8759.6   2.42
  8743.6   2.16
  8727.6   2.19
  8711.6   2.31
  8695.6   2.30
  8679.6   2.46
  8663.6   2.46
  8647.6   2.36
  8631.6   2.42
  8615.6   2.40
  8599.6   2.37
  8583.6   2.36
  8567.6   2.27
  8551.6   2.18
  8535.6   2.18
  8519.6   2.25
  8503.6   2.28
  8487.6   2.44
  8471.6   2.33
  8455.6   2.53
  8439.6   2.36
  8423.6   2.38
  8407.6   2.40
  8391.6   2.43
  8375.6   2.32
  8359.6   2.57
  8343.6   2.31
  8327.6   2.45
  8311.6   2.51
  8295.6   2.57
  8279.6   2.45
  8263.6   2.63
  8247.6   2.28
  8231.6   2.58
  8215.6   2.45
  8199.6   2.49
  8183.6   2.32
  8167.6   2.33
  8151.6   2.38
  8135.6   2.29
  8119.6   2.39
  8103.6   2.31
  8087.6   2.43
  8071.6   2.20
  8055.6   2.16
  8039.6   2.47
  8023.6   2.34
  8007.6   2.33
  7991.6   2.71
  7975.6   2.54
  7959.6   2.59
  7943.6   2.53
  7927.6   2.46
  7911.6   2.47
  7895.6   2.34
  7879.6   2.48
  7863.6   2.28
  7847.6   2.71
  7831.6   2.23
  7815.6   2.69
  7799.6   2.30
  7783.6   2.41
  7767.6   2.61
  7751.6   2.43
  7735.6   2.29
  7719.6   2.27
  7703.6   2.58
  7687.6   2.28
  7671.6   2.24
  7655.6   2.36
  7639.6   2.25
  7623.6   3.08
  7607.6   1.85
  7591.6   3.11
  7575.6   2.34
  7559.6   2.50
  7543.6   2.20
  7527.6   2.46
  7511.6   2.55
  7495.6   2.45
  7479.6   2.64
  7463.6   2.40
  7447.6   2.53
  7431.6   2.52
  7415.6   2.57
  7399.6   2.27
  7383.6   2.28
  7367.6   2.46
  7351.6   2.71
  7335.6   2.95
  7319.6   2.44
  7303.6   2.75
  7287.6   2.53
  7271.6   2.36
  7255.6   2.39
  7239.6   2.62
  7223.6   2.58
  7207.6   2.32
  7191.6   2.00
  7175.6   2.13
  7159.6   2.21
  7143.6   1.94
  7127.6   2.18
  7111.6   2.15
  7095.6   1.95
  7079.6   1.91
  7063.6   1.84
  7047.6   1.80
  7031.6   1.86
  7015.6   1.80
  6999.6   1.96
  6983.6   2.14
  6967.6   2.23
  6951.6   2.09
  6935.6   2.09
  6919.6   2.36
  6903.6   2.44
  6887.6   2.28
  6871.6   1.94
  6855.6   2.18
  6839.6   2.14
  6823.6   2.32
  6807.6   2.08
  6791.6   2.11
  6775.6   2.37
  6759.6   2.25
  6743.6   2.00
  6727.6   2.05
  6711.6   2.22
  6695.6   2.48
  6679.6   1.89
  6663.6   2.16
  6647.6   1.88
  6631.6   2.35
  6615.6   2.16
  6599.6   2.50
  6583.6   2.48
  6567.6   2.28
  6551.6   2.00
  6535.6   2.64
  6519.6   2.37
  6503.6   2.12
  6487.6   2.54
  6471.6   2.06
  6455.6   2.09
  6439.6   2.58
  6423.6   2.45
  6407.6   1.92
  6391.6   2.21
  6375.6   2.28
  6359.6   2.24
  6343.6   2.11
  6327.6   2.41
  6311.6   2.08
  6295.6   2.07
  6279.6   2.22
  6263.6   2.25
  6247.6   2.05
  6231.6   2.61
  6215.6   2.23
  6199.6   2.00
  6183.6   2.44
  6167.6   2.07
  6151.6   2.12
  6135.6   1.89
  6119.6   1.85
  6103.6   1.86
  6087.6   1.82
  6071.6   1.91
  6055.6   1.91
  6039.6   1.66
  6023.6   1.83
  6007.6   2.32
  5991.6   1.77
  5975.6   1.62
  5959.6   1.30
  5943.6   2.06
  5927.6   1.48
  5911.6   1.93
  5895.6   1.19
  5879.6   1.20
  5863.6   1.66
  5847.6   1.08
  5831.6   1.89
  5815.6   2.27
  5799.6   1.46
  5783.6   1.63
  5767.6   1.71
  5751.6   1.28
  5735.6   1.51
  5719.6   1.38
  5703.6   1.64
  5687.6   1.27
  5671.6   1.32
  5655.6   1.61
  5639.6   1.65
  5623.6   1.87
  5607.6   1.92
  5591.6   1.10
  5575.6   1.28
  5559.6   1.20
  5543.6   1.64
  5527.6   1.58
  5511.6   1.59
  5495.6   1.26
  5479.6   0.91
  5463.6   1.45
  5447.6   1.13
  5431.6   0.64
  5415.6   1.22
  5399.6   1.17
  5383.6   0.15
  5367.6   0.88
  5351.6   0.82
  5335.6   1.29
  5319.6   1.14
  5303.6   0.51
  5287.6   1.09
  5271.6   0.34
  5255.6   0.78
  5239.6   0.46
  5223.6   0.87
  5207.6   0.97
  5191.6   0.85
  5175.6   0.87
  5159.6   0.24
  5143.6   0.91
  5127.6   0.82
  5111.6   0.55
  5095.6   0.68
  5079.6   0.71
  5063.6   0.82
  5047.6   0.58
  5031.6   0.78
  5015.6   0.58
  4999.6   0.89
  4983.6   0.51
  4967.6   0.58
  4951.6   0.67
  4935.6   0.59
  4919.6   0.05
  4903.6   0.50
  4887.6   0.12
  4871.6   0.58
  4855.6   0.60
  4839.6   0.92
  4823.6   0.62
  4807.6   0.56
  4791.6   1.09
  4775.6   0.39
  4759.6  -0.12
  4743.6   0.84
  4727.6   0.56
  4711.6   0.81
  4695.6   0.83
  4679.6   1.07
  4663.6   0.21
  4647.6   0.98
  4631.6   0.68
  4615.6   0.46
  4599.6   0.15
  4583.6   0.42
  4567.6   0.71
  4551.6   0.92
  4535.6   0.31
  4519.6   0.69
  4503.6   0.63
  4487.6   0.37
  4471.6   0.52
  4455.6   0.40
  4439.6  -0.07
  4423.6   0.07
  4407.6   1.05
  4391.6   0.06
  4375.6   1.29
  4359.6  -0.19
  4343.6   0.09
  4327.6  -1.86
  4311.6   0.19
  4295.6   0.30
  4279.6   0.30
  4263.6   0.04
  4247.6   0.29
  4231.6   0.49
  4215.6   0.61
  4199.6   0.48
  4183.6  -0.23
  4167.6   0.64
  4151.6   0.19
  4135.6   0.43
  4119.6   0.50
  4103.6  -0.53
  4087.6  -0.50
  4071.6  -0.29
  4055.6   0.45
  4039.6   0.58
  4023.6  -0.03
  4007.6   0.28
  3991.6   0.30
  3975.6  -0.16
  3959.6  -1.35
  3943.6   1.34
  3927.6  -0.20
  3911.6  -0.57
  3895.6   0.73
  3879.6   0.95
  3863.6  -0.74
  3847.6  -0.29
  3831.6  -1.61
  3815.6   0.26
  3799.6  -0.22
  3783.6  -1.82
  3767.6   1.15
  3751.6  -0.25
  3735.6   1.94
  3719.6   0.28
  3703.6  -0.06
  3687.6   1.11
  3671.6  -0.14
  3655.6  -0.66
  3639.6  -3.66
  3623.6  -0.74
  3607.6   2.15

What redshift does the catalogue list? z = 0.37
